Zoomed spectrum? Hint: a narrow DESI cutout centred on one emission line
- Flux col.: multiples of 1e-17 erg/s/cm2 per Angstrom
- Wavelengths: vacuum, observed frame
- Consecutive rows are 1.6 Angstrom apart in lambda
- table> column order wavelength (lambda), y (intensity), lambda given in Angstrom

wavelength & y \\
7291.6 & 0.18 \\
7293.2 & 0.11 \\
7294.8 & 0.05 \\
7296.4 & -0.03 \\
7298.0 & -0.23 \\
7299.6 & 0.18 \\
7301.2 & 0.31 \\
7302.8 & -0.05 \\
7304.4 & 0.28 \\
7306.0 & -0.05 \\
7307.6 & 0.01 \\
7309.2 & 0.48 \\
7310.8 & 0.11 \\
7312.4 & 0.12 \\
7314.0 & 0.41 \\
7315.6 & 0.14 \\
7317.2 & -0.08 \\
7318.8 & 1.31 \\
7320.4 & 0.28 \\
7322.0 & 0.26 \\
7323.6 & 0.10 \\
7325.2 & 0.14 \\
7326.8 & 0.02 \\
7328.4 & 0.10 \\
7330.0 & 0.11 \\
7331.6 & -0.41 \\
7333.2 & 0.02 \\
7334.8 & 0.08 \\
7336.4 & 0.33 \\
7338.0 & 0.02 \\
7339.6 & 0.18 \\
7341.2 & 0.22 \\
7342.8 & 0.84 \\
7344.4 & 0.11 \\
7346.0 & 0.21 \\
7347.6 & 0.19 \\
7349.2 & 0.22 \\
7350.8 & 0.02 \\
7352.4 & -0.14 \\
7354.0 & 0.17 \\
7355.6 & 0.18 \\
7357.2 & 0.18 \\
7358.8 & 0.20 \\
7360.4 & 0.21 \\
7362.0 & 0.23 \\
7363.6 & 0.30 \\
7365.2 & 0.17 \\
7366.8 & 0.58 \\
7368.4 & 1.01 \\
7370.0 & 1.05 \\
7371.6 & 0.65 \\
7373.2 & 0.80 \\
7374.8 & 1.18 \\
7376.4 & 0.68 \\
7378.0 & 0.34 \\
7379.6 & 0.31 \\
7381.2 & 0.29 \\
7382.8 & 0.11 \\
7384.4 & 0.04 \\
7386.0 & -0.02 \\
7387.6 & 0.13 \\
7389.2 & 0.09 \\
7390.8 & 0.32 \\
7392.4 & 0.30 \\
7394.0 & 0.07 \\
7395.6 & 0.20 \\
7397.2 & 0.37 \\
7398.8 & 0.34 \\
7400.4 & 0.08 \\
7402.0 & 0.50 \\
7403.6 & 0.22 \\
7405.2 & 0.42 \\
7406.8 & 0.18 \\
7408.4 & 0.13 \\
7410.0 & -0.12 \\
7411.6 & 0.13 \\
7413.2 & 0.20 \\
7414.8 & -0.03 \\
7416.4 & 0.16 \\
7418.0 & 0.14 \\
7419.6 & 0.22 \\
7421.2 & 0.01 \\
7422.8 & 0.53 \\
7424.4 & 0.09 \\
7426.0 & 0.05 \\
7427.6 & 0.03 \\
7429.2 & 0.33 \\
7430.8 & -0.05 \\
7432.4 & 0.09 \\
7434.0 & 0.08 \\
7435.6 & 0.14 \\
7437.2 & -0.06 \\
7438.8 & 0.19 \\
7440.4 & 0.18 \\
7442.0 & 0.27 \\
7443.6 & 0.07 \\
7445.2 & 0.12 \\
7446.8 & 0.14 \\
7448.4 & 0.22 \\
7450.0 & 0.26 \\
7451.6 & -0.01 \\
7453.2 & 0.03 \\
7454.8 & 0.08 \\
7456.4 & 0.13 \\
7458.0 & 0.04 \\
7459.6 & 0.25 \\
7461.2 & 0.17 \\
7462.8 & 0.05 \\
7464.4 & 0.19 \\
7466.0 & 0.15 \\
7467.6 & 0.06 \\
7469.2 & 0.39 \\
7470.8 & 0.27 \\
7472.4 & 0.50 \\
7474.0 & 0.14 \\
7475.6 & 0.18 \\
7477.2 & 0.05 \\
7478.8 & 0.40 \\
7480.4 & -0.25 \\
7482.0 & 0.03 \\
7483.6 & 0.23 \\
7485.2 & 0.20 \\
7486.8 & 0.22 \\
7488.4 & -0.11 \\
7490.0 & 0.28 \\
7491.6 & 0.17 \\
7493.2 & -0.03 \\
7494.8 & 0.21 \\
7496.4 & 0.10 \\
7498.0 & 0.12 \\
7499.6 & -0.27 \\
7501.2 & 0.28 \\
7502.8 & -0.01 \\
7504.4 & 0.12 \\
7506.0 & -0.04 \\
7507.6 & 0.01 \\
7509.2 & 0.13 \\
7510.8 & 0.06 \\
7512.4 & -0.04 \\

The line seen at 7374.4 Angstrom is [O II]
